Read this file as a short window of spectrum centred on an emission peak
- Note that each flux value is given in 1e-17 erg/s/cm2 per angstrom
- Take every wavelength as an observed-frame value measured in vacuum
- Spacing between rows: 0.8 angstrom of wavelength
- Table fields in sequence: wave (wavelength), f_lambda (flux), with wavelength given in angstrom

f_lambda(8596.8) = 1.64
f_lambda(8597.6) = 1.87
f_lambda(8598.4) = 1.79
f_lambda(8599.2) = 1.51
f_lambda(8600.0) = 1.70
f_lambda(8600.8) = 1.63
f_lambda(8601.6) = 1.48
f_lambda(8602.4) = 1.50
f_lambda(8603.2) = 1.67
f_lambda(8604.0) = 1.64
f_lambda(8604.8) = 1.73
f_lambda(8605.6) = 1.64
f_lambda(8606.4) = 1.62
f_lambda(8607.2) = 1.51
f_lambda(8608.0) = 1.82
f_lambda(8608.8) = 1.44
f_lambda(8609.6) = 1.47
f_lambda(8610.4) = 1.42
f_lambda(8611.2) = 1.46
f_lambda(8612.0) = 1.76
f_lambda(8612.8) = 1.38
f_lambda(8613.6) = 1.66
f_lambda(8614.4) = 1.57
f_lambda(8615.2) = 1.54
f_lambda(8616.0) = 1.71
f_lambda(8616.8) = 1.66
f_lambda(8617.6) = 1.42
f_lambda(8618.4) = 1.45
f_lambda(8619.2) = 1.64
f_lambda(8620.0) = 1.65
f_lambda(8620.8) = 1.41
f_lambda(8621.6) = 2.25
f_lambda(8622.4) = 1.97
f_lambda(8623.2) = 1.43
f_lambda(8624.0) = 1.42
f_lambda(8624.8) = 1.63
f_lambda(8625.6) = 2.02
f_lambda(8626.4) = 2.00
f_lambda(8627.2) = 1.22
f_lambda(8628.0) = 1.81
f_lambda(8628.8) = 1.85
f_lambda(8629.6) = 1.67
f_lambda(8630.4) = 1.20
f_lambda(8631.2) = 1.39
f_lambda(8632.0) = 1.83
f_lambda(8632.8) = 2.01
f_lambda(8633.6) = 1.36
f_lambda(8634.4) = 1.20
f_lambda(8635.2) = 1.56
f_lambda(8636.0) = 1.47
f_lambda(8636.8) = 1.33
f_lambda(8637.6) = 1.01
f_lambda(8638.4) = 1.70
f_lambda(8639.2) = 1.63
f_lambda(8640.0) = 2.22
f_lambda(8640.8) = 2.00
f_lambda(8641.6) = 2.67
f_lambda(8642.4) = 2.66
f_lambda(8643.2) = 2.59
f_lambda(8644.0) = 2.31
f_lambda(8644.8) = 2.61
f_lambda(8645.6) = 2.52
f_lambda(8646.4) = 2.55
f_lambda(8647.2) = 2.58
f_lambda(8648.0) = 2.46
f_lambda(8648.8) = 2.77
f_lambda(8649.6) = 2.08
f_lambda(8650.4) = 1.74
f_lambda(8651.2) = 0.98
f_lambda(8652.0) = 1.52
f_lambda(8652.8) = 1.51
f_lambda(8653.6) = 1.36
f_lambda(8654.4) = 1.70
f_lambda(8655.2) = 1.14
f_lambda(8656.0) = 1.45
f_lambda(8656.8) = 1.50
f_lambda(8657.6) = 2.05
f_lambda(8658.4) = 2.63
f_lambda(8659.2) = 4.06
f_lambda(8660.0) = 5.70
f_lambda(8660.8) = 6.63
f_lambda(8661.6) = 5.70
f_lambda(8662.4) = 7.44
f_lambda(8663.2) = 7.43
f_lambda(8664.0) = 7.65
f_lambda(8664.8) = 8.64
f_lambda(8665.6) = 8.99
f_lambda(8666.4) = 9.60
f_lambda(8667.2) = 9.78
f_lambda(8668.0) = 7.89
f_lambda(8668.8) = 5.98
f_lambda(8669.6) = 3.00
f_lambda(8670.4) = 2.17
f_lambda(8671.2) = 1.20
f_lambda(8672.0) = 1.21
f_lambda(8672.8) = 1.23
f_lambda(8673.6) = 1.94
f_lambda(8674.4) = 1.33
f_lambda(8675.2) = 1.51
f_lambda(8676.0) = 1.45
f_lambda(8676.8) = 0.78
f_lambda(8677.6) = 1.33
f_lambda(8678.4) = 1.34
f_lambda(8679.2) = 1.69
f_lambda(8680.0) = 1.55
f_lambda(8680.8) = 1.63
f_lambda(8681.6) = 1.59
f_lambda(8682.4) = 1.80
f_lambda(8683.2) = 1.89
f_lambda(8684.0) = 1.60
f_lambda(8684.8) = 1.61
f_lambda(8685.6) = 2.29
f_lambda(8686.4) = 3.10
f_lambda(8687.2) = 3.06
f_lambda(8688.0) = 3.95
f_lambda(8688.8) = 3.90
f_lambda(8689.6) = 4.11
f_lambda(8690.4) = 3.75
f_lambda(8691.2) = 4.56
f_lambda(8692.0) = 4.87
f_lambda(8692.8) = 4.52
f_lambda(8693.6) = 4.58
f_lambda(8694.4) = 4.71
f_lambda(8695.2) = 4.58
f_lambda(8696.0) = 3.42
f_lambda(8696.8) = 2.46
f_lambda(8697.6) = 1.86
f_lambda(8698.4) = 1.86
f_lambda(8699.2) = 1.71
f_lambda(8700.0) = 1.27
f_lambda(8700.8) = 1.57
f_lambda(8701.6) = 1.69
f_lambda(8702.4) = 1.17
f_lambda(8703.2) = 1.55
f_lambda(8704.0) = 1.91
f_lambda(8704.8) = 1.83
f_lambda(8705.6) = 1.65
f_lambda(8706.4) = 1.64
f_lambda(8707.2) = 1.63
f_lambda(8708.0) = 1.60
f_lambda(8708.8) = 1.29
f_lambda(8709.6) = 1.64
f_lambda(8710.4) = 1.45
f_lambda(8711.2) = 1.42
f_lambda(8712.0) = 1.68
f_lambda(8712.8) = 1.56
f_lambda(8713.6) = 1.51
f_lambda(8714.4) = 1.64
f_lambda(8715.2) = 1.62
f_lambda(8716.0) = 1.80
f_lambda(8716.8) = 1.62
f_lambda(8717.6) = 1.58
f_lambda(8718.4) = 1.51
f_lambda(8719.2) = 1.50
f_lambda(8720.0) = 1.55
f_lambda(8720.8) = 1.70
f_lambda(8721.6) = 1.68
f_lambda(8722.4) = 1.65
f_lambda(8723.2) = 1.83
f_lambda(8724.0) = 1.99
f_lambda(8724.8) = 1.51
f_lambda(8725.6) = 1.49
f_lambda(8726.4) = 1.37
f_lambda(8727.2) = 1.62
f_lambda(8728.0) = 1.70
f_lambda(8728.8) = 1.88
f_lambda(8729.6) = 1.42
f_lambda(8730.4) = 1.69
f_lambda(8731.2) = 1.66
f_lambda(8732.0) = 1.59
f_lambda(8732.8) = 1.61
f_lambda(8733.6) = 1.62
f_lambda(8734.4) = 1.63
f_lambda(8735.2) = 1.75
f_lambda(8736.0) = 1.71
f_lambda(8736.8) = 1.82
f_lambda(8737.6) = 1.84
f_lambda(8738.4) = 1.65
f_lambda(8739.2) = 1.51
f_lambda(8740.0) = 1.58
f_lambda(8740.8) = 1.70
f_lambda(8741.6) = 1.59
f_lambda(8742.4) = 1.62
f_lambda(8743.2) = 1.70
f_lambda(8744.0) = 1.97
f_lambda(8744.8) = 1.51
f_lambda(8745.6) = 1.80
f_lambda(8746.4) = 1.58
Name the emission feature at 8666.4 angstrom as H-alpha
